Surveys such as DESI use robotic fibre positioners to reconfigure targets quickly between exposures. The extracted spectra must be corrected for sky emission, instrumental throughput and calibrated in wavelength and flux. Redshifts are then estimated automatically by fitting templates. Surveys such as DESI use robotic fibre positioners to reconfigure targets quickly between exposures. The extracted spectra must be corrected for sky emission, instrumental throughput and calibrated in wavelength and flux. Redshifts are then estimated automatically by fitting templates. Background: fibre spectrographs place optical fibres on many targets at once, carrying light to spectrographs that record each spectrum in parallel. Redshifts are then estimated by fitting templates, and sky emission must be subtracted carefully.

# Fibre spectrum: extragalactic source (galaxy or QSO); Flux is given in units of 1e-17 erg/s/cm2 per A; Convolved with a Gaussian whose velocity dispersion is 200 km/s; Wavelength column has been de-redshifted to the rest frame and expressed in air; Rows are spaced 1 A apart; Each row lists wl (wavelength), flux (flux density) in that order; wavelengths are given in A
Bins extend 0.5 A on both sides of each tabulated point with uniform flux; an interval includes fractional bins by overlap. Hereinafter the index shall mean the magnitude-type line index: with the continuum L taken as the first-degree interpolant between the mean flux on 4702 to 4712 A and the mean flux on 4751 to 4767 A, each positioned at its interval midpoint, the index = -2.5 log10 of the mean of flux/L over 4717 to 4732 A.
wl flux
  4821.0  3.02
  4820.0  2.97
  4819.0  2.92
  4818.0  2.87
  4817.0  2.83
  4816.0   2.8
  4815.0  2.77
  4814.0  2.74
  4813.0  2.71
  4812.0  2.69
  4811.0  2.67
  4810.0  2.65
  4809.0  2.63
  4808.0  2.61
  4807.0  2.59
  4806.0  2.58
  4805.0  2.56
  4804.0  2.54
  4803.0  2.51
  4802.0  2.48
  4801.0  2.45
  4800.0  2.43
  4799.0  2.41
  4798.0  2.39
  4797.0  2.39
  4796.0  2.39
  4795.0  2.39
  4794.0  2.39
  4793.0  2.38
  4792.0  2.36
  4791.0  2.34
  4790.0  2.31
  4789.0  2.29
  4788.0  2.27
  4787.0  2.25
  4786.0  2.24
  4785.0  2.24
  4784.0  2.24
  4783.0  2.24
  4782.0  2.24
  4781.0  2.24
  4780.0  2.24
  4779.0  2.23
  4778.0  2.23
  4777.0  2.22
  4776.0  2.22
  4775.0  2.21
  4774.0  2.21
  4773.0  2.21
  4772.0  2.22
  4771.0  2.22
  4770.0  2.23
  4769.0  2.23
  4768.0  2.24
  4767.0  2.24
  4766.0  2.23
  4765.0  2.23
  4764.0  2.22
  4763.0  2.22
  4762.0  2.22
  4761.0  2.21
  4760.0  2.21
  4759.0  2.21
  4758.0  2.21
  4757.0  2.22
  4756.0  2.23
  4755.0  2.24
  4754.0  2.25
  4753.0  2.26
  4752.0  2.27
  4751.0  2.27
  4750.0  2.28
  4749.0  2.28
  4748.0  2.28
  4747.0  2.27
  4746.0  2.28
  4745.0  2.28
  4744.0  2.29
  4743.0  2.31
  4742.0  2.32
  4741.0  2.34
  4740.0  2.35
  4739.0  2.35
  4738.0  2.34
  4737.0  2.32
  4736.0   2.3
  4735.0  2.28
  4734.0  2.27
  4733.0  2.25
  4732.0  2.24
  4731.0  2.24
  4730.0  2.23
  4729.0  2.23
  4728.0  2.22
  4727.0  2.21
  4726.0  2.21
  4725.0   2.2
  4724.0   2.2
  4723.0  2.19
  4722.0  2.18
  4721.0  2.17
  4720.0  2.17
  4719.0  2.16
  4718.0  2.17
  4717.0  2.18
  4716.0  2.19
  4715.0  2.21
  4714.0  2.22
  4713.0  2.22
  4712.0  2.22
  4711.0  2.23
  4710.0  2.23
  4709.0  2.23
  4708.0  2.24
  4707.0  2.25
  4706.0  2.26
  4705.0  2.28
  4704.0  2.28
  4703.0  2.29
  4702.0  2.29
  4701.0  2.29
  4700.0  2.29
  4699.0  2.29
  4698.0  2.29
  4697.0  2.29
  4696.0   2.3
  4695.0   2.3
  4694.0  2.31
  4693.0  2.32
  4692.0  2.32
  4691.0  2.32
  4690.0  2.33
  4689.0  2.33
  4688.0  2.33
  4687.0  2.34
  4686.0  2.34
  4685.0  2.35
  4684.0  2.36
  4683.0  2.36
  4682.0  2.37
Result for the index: 0.02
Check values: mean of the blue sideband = 2.25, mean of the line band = 2.2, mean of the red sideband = 2.23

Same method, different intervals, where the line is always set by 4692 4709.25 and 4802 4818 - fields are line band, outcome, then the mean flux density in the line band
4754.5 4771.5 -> 0.13 mag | 2.22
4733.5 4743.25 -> 0.04 mag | 2.32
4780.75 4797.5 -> 0.12 mag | 2.31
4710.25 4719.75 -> 0.06 mag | 2.2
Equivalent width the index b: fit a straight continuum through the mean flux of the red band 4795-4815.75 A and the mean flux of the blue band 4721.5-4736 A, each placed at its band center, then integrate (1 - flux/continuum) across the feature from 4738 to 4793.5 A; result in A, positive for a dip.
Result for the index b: 2.97 A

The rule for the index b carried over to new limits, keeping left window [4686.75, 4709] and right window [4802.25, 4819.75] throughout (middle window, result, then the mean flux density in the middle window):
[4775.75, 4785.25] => 1.3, 2.23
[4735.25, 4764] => 2.4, 2.27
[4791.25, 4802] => 1.0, 2.4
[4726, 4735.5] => 0.7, 2.24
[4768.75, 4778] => 1.2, 2.22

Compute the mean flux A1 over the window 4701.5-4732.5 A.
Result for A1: 2.22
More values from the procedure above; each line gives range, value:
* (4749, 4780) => 2.23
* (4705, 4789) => 2.24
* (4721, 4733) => 2.21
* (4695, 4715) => 2.26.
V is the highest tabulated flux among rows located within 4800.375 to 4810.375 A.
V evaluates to 2.65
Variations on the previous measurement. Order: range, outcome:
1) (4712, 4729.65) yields 2.23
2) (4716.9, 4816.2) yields 2.8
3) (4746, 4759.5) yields 2.28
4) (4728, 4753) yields 2.35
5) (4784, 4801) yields 2.45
